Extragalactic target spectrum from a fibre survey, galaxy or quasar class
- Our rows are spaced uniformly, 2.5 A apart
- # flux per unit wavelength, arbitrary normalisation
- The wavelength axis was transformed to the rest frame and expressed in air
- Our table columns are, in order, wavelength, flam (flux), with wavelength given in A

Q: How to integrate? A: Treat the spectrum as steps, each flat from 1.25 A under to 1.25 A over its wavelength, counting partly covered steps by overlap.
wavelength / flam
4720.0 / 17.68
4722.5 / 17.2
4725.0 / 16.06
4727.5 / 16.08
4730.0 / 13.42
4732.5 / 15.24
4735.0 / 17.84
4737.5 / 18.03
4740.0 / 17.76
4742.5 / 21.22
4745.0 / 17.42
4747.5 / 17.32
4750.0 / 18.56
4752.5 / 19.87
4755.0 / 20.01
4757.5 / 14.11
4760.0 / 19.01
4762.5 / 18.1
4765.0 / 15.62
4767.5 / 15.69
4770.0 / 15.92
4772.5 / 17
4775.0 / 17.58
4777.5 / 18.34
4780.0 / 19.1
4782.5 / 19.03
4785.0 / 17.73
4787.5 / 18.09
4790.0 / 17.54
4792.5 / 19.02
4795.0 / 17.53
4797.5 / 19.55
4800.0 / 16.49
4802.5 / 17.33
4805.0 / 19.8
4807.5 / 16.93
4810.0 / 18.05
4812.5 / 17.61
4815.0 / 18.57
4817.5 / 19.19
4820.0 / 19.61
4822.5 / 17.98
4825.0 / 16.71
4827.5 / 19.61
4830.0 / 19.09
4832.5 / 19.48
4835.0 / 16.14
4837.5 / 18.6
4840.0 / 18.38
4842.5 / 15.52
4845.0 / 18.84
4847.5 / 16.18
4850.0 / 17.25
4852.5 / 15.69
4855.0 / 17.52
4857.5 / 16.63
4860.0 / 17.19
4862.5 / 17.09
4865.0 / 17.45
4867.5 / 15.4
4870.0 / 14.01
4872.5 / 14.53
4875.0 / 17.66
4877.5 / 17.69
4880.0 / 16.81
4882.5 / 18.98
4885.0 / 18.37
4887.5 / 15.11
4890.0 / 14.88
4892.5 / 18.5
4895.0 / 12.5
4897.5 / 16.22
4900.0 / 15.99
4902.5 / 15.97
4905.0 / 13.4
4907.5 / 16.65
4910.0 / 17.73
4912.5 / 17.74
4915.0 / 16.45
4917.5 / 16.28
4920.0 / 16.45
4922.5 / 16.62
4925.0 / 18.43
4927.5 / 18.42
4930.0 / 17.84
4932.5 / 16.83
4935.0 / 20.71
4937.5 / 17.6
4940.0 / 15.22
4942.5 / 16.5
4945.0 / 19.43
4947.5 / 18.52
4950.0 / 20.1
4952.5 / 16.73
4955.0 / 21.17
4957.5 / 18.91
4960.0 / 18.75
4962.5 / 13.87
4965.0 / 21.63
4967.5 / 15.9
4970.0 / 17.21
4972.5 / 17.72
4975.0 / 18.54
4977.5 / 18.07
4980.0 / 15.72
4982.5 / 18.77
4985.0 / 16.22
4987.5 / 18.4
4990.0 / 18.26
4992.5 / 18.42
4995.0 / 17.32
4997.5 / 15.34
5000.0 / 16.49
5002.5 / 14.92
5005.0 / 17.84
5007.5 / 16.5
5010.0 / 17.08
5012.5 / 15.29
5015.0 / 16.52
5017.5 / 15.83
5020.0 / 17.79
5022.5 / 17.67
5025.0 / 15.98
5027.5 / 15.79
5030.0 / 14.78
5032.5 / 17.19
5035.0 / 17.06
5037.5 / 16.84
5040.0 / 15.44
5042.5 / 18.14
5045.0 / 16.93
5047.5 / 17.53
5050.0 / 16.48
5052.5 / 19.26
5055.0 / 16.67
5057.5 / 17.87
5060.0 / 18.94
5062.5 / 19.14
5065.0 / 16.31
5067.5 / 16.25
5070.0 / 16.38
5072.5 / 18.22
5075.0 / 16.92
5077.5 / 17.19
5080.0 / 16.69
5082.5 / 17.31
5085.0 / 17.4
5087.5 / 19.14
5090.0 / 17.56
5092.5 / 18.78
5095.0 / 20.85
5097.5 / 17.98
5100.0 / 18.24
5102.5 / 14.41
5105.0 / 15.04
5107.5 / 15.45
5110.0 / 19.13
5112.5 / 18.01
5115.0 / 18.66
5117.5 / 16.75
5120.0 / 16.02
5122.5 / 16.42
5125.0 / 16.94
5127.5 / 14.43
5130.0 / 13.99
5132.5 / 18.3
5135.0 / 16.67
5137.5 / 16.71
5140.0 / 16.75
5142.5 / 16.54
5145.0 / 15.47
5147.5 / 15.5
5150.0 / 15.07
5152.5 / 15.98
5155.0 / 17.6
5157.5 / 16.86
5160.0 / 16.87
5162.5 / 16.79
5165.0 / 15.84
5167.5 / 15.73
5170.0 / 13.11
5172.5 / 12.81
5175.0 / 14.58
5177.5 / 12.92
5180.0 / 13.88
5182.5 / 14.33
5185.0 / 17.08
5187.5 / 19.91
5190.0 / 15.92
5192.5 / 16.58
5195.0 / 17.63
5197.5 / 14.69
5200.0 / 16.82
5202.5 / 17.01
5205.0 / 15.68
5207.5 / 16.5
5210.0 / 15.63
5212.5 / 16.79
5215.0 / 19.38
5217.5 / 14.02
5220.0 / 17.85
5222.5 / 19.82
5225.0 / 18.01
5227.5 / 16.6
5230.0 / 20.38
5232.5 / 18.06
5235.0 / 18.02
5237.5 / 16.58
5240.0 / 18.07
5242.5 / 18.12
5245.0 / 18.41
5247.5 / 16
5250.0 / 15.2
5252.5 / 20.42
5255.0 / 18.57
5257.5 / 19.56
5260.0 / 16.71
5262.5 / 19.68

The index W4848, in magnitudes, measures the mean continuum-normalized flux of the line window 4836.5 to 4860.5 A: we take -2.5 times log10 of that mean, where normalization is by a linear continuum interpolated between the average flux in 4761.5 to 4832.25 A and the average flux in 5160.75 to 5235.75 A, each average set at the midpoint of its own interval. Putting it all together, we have 0.04 mag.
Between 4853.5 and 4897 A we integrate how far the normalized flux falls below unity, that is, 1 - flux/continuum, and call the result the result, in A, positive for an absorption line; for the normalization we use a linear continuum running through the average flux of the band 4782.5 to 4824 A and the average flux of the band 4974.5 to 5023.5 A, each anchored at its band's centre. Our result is 3.2 A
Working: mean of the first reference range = 18.2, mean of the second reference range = 17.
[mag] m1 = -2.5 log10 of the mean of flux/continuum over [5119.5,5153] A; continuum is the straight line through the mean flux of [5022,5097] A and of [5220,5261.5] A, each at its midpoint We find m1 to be 0.10 mag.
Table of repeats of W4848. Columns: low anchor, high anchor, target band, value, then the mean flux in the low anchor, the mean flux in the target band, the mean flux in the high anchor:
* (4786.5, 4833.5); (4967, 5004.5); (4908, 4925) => 0.04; 18.3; 17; 17.2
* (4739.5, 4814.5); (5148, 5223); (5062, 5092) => -0.05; 17.9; 17.4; 16.1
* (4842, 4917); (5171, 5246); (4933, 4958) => -0.12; 16.5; 18.4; 16.7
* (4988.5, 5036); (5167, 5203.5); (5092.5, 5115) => -0.10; 16.6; 17.5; 15.5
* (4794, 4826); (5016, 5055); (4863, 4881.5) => 0.09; 18.1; 16.3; 16.8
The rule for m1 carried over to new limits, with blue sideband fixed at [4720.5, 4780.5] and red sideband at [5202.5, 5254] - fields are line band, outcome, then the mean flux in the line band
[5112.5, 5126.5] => 0.03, 17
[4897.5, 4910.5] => 0.10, 15.9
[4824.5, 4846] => -0.04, 18.1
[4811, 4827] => -0.06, 18.3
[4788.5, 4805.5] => -0.05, 18.1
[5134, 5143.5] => 0.05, 16.7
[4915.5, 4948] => -0.01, 17.6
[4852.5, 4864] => 0.03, 17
